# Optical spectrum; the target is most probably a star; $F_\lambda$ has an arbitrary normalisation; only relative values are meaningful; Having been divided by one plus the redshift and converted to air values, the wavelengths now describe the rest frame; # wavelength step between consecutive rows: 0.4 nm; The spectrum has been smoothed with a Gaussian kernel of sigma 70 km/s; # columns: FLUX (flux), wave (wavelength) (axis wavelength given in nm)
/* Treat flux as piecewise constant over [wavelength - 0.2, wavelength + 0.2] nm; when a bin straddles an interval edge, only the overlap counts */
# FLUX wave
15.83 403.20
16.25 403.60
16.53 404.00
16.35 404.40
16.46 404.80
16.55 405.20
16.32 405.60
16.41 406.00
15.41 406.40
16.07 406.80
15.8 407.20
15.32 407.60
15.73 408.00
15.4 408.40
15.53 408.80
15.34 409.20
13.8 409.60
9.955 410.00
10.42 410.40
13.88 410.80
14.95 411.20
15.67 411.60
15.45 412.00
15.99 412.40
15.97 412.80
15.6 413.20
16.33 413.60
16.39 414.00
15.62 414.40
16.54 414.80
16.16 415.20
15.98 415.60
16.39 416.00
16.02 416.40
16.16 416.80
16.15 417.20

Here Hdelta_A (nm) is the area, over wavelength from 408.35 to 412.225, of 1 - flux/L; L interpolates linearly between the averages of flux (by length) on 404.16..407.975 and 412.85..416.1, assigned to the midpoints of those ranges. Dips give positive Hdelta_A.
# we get 0.50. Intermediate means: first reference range 16.1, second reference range 16.1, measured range 14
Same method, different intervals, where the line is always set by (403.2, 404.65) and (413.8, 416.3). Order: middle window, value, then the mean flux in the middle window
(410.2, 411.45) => 0.23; 13.2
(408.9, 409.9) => 0.13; 14.2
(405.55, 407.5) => 0.04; 15.9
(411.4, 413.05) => 0.04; 15.8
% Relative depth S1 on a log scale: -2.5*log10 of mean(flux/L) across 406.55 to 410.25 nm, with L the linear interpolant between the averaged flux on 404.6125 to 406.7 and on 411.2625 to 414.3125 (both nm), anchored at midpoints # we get 0.10 mag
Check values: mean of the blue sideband 16.2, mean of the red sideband 15.9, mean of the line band 14.7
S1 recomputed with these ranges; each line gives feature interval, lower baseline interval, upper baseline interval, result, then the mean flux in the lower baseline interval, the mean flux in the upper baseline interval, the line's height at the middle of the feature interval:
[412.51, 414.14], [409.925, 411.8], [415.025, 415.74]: -0.092 mag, 13.2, 16.1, 14.8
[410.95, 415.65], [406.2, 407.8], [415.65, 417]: 0.009 mag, 15.6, 16.2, 16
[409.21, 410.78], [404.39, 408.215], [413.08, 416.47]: 0.303 mag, 16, 16.1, 16.1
